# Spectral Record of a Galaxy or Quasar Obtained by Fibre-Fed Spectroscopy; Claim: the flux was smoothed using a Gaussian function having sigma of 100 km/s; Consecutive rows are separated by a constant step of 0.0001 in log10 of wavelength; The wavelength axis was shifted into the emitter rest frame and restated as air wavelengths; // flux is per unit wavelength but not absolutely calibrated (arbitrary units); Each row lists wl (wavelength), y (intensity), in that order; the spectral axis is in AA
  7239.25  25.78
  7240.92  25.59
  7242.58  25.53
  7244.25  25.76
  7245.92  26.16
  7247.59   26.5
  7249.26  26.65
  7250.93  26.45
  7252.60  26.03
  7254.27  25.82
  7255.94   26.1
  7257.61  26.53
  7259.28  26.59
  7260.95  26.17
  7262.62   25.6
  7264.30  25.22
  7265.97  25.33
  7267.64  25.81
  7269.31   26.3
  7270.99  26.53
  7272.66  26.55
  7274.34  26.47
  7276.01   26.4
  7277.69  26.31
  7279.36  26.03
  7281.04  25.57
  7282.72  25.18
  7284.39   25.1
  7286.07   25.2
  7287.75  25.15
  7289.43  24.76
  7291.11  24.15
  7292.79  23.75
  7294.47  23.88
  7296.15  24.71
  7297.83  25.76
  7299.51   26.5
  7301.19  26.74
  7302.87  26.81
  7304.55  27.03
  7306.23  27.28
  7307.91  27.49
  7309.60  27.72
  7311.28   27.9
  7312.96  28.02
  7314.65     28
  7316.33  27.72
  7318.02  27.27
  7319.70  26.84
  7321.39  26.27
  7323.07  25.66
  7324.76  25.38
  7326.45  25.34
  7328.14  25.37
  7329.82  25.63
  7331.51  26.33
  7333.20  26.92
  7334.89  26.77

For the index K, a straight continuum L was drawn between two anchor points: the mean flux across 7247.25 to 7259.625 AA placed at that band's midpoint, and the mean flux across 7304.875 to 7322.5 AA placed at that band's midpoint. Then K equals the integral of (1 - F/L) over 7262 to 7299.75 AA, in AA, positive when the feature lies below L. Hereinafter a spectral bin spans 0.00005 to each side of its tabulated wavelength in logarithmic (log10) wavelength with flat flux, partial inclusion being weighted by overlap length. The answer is 1.9 AA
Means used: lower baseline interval 26.3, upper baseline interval 27.4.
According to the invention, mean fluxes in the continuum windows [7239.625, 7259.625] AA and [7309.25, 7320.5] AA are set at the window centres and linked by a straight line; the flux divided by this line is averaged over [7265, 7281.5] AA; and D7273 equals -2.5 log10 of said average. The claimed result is 0.022 mag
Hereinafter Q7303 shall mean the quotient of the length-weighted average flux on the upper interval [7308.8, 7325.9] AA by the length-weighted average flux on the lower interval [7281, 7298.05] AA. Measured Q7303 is 1.09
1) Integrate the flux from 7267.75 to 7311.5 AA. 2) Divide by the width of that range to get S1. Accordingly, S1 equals 25.9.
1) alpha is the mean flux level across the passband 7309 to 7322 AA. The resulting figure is 27.5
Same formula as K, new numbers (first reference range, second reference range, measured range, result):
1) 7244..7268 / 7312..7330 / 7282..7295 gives 0.81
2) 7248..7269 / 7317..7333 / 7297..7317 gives -0.91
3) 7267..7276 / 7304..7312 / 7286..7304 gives 1.23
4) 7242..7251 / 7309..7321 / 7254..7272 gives 0.33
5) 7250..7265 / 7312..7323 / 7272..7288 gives 0.42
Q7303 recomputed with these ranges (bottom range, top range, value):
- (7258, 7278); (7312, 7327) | 1.02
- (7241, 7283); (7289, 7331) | 1.01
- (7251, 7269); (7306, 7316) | 1.07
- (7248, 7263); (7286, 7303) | 0.96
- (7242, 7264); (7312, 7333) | 1.01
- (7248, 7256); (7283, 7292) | 0.95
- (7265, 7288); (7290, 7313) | 1.01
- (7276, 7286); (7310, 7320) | 1.08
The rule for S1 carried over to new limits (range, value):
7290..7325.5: 26.4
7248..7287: 26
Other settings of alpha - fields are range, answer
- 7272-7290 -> 25.7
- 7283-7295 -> 24.6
